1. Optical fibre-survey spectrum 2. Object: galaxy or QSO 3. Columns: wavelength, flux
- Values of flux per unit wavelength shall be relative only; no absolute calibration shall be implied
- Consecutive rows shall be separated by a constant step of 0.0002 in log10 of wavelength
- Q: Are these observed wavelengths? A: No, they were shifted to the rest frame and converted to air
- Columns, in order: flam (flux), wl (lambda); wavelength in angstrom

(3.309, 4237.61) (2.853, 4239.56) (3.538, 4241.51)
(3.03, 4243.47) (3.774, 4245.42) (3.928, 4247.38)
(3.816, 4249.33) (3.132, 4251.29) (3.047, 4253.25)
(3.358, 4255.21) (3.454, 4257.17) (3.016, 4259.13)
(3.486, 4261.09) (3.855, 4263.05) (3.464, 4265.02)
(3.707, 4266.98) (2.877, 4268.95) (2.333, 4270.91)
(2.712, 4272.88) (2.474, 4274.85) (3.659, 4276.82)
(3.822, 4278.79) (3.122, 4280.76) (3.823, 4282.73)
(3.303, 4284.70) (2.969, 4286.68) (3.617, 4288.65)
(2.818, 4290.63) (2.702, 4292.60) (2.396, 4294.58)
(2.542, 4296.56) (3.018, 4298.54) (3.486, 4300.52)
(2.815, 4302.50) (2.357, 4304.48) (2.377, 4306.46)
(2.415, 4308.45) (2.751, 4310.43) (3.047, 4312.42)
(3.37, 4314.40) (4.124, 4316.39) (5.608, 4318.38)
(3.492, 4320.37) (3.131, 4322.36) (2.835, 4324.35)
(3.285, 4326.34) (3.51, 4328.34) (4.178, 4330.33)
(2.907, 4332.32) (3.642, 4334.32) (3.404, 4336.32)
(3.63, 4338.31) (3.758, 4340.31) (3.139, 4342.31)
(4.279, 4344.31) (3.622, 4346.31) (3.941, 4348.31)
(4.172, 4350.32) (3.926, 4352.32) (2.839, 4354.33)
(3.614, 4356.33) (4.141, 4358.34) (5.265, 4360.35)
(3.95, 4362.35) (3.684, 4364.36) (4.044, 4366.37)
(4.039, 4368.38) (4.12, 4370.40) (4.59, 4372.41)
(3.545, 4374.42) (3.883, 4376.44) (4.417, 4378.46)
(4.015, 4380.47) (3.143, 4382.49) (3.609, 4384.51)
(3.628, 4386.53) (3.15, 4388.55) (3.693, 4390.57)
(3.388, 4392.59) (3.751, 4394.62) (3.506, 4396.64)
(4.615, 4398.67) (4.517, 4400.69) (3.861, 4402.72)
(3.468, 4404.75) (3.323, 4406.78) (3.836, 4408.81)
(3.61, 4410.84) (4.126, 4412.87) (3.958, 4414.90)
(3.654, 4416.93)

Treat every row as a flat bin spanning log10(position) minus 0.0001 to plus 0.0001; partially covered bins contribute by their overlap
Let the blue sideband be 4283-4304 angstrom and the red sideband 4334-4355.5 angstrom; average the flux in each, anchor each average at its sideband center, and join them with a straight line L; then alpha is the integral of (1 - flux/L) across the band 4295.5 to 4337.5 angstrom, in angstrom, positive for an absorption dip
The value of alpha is 0.6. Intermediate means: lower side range 2.98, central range 3.25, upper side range 3.67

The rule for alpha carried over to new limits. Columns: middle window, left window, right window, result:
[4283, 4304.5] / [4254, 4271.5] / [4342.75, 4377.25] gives 3.3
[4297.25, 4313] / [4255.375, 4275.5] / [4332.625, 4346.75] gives 2.9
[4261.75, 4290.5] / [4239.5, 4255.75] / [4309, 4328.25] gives 1.6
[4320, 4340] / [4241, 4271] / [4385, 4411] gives 0.9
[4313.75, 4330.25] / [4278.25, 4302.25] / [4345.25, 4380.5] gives -1.0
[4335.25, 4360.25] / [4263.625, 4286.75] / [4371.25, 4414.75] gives -1.3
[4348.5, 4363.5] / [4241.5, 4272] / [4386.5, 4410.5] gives -1.5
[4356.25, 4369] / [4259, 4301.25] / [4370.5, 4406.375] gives -1.7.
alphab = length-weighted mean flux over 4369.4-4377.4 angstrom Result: 4.04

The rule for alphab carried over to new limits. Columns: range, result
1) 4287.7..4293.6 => 3.04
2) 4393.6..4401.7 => 4.1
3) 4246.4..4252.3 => 3.62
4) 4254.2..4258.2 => 3.4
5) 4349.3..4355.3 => 3.65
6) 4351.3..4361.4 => 3.96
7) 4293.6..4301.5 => 2.86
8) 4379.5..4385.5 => 3.58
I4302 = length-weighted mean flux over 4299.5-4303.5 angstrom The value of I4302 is 3.15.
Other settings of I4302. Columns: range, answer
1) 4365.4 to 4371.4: 4.06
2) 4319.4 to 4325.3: 3.15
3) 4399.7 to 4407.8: 3.79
